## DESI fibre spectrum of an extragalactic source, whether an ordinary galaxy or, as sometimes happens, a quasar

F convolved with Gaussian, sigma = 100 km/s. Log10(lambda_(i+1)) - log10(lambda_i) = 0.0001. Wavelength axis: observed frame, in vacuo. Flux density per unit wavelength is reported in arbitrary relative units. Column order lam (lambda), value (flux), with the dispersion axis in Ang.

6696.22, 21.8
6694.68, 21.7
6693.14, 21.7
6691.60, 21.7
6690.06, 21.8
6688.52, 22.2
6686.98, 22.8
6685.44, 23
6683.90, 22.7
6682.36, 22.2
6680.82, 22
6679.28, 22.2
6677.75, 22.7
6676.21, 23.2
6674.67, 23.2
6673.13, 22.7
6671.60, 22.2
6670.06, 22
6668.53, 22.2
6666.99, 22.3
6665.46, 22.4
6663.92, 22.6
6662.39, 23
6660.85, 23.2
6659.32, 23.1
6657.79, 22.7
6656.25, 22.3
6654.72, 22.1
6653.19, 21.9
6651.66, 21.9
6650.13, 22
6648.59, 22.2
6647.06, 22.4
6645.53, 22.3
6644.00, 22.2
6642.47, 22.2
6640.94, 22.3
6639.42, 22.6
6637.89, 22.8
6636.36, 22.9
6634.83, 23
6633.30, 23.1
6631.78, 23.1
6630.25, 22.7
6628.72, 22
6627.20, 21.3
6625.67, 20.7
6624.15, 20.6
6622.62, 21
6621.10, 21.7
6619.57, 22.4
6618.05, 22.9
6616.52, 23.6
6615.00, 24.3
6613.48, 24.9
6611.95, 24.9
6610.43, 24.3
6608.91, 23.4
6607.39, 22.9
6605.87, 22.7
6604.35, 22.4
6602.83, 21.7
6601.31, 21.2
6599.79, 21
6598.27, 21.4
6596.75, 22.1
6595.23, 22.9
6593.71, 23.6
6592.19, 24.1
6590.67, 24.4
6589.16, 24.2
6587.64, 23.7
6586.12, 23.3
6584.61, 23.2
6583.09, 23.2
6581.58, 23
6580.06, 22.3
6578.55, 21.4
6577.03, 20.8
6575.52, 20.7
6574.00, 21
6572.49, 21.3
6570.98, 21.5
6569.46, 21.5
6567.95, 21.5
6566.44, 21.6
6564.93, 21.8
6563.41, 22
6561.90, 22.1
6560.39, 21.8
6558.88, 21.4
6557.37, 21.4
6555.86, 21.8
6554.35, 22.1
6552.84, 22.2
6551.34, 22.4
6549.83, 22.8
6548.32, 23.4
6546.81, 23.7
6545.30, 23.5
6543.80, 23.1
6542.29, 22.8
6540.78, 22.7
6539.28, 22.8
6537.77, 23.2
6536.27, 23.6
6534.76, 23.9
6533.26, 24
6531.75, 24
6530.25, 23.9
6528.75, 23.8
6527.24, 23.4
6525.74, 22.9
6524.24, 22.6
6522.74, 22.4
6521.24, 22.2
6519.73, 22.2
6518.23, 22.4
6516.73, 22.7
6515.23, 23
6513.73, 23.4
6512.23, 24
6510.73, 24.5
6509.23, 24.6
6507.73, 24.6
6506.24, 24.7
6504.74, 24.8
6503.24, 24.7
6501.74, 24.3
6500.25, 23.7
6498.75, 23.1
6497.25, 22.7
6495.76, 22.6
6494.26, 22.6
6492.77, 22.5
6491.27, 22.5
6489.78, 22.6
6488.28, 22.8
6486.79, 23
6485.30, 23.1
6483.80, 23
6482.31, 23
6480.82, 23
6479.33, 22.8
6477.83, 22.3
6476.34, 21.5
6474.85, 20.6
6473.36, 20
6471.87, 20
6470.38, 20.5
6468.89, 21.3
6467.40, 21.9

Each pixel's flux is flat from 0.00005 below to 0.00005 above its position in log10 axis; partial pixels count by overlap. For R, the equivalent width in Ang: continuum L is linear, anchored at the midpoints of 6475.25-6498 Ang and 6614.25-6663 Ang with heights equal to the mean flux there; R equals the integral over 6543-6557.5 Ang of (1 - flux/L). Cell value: -0.1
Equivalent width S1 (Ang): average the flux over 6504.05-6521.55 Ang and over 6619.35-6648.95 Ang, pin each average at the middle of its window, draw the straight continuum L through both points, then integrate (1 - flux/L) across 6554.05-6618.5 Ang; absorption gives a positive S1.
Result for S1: 0.7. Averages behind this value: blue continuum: 23.6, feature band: 22.5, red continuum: 22.2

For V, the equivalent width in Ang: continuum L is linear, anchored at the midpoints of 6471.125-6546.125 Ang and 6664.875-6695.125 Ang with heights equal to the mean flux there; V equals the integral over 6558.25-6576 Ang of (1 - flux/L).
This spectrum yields 1.0 Ang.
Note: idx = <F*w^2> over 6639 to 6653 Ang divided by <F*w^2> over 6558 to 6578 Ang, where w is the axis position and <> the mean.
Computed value 1.06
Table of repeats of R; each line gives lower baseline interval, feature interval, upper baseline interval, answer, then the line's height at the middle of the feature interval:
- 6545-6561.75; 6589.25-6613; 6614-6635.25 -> -0.6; 22.3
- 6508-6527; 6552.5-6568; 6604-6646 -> 0.8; 23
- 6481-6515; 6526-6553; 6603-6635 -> -0.1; 23.2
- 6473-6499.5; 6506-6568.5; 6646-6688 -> -1.2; 22.5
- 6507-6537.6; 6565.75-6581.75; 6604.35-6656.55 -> 1.1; 23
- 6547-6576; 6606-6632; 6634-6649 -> -0.5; 22.3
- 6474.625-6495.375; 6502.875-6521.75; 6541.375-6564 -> -1.0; 22.5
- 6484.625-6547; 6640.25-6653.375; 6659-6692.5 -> 0.3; 22.7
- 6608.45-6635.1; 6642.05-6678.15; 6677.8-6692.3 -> 0.1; 22.5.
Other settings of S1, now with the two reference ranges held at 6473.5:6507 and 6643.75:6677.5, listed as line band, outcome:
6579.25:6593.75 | -0.5 Ang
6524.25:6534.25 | -0.3 Ang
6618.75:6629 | 0.5 Ang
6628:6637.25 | -0.1 Ang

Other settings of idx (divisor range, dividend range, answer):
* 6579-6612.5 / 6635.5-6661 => 0.99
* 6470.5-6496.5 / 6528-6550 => 1.07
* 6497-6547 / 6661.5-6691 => 1.00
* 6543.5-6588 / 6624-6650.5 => 1.03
